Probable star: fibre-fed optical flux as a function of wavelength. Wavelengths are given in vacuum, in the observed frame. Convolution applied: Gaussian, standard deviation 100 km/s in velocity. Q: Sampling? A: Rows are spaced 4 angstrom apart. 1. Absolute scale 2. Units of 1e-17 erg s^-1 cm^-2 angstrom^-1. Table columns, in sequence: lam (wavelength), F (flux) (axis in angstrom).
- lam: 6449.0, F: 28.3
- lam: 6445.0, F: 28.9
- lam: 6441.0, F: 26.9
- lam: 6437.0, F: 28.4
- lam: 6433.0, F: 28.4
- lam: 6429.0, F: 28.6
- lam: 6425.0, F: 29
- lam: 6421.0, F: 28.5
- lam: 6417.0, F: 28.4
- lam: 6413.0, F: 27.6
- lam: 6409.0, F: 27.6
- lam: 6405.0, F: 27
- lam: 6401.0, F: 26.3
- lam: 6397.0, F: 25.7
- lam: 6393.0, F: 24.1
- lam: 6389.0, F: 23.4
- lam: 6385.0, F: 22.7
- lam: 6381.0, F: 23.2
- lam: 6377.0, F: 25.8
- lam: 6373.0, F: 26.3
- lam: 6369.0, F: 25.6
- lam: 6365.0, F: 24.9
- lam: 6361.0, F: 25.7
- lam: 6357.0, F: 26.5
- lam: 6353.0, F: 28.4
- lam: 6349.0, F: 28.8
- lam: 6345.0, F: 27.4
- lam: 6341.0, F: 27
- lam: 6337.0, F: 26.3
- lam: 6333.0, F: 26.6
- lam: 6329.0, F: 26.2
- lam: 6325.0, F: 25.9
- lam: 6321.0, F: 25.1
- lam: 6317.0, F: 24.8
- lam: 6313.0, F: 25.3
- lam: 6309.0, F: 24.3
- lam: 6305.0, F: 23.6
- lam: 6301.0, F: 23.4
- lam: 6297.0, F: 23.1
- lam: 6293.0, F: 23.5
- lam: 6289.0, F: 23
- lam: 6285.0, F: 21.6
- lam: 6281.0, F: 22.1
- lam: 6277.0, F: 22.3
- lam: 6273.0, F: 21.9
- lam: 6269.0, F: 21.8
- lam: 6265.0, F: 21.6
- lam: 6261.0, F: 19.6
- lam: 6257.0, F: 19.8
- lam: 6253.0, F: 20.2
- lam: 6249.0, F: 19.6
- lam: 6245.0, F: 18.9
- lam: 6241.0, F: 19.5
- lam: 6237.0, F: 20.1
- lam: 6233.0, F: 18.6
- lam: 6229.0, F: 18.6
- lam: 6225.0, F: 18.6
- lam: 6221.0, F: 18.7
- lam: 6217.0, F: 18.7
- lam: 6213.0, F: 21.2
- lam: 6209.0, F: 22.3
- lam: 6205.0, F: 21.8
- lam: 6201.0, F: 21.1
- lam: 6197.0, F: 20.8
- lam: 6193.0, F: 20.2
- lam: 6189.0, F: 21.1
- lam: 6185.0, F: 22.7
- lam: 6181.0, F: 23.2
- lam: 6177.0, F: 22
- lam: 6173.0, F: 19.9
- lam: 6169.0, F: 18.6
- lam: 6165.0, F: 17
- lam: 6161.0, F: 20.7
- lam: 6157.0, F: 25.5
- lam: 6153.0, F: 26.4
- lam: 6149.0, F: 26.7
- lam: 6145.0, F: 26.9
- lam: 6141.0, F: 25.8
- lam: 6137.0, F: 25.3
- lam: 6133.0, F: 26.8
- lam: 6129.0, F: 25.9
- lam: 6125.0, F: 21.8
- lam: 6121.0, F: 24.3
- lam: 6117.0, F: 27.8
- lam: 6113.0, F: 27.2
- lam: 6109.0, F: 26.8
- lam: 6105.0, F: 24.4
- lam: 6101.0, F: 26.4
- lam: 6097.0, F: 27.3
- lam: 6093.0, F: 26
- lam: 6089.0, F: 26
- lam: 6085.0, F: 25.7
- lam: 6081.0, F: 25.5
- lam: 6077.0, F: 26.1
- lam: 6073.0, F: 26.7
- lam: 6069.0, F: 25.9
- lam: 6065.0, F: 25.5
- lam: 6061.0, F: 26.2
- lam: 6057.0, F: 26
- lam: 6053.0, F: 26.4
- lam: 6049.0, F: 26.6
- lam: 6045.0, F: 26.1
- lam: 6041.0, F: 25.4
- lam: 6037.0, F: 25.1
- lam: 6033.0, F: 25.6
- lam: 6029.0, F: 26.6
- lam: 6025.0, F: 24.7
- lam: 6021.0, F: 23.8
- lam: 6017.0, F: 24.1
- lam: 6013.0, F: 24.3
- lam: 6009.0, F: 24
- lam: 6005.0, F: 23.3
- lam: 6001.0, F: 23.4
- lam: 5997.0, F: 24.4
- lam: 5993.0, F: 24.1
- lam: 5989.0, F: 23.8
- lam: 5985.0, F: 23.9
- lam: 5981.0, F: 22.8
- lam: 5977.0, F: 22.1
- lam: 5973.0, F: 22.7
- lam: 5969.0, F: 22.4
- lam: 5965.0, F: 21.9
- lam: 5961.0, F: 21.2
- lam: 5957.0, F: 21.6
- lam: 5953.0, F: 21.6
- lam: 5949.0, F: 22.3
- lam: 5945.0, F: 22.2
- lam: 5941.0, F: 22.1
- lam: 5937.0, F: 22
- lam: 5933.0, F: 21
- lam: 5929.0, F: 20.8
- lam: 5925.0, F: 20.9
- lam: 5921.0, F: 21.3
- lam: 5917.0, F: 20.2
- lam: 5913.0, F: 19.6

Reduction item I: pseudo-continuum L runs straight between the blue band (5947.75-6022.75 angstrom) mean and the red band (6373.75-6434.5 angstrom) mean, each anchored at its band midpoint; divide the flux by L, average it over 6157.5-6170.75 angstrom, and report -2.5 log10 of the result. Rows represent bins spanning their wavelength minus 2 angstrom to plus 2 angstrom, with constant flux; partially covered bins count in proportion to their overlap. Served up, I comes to 0.24 mag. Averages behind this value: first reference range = 23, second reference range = 26.4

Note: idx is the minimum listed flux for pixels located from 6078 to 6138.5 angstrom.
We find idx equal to 21.8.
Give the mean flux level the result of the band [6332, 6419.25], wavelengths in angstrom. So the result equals 26.2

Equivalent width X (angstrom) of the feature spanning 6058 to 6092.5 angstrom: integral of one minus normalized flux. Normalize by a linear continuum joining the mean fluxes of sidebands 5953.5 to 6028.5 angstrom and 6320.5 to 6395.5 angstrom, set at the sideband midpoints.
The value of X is -3.0 angstrom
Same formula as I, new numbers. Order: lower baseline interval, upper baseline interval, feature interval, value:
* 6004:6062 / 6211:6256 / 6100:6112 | -0.13 mag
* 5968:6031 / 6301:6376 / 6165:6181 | 0.23 mag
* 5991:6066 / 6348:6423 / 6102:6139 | -0.01 mag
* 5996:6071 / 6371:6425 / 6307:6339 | 0.01 mag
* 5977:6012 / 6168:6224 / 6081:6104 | -0.17 mag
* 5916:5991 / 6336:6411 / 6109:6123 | -0.13 mag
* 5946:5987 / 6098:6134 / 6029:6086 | -0.07 mag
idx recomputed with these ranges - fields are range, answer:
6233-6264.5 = 18.6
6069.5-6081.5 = 25.5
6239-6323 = 18.9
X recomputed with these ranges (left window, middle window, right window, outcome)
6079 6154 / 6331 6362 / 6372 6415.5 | -2.0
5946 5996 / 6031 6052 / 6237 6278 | -3.6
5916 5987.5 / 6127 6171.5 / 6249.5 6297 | -4.9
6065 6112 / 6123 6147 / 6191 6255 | -1.5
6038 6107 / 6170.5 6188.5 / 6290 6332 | 2.5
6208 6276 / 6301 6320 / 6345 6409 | -1.3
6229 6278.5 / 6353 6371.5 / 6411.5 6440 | -0.5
